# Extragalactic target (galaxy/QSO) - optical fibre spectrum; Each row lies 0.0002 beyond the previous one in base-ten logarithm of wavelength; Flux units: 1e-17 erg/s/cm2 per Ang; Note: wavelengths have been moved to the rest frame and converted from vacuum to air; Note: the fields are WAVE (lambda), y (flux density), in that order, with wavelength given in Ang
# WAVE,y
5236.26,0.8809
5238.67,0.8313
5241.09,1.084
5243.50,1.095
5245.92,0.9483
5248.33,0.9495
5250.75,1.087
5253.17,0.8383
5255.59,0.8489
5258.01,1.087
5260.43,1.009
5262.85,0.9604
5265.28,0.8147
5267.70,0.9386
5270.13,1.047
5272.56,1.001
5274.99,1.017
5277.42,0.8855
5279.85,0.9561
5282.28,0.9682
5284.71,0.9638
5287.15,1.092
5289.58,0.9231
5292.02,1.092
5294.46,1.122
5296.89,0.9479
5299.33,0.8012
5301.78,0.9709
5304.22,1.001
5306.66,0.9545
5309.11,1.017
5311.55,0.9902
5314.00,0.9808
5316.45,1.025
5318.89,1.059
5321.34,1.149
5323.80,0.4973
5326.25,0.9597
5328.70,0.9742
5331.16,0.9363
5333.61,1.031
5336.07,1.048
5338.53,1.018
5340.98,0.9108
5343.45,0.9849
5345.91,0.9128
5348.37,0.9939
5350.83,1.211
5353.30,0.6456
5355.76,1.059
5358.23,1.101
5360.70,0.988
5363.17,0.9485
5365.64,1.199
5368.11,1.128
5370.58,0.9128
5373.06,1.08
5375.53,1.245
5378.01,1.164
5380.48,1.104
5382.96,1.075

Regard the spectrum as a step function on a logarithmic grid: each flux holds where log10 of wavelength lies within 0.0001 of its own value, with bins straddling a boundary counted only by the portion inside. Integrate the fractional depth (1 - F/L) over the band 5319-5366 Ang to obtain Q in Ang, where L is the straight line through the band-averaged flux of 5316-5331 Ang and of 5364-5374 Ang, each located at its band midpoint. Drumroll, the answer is 1.0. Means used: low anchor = 0.939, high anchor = 1.07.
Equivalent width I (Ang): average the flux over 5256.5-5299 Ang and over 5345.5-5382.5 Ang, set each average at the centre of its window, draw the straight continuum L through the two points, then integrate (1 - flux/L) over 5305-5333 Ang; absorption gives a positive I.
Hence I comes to 1.5 Ang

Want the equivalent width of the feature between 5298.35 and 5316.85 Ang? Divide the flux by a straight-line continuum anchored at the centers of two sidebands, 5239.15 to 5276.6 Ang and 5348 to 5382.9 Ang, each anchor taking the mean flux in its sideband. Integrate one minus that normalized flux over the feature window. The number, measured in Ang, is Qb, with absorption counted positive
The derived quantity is 0.9 Ang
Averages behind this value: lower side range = 0.978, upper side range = 1.06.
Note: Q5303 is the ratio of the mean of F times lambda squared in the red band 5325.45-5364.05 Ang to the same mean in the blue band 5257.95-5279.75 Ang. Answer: 1.0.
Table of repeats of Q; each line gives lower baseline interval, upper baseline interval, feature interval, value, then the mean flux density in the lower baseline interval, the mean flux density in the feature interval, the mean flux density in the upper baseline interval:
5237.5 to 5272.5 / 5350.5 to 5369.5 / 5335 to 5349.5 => 0.55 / 0.968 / 0.977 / 1.03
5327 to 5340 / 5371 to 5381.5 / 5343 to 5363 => 1.40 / 0.999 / 0.985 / 1.13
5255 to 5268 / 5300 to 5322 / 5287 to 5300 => -0.14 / 0.948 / 0.997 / 1.01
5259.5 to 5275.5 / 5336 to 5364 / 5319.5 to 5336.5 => 0.65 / 0.967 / 0.941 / 0.983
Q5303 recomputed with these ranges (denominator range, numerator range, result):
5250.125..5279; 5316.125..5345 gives 1.03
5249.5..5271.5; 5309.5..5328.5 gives 1.02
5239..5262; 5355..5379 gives 1.15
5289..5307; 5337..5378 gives 1.07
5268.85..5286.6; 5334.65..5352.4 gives 1.05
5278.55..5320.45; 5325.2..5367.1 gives 1.02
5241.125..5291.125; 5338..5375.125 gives 1.07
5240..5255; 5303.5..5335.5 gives 1.00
